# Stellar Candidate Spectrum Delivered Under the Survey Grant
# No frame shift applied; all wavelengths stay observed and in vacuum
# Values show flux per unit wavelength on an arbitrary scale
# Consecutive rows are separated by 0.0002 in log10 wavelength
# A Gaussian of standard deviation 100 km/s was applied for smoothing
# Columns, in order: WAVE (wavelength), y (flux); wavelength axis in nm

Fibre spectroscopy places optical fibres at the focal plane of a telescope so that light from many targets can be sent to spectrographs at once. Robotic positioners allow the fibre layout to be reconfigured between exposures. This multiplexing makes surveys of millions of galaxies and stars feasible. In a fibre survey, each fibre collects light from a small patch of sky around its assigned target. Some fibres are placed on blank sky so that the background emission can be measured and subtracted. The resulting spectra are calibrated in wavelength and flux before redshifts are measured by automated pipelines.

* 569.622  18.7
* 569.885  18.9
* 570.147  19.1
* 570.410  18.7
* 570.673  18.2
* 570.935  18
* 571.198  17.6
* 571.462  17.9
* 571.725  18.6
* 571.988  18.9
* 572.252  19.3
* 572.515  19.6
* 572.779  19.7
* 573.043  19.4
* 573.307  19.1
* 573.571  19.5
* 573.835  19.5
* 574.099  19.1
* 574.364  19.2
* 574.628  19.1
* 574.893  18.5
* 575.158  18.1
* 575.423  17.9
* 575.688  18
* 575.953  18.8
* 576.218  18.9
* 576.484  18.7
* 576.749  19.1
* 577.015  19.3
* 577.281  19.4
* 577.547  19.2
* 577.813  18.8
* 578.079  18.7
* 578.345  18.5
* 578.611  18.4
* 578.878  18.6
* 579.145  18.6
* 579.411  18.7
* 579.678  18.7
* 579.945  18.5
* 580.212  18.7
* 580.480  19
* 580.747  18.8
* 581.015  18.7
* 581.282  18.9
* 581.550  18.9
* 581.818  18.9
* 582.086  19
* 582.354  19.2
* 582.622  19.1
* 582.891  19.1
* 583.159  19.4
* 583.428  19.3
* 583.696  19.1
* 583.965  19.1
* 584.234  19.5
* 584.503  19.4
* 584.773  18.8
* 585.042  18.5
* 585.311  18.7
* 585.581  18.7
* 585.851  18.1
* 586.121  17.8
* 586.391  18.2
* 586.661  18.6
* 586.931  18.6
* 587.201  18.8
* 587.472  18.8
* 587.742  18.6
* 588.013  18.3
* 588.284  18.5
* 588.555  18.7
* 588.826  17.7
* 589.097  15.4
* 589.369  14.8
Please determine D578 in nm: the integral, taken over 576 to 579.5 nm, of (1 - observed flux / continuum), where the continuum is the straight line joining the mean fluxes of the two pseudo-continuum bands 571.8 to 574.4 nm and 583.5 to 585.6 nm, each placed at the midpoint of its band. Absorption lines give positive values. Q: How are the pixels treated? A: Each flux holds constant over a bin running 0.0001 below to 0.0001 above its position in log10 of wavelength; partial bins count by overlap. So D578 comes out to 0.06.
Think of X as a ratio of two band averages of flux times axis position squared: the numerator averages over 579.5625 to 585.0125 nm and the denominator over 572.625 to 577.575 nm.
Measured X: 1.0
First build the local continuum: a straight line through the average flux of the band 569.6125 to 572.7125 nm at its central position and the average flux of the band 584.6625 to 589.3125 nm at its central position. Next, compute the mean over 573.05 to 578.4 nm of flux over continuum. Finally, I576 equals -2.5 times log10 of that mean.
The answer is -0.02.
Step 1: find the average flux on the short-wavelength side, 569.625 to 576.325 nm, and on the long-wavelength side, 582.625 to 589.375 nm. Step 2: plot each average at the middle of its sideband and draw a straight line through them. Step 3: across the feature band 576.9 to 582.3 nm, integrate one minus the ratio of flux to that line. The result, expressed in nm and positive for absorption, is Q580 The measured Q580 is -0.05 nm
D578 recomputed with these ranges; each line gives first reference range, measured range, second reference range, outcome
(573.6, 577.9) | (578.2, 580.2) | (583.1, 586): 0.03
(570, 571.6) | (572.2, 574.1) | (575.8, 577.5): -0.09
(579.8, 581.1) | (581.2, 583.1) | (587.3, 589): -0.04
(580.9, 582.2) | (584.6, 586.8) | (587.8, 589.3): -0.04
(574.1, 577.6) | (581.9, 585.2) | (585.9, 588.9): -0.10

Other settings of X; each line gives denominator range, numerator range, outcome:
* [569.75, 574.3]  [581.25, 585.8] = 1.05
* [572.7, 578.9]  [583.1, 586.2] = 1.03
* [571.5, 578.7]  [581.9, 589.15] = 1.02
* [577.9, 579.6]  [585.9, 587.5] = 1.02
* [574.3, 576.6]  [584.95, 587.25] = 1.03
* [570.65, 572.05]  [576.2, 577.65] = 1.07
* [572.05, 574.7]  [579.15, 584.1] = 1.01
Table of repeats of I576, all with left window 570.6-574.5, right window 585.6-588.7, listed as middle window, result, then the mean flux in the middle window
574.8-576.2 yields 0.03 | 18.3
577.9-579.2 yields 0.01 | 18.6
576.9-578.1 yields -0.02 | 19.1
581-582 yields -0.01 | 18.9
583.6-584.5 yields -0.04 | 19.3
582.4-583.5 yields -0.04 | 19.2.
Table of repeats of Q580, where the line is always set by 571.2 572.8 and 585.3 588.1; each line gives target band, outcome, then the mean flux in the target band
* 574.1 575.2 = -0.003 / 18.8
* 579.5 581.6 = -0.017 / 18.8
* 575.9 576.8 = -0.007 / 18.9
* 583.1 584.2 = -0.041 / 19.2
